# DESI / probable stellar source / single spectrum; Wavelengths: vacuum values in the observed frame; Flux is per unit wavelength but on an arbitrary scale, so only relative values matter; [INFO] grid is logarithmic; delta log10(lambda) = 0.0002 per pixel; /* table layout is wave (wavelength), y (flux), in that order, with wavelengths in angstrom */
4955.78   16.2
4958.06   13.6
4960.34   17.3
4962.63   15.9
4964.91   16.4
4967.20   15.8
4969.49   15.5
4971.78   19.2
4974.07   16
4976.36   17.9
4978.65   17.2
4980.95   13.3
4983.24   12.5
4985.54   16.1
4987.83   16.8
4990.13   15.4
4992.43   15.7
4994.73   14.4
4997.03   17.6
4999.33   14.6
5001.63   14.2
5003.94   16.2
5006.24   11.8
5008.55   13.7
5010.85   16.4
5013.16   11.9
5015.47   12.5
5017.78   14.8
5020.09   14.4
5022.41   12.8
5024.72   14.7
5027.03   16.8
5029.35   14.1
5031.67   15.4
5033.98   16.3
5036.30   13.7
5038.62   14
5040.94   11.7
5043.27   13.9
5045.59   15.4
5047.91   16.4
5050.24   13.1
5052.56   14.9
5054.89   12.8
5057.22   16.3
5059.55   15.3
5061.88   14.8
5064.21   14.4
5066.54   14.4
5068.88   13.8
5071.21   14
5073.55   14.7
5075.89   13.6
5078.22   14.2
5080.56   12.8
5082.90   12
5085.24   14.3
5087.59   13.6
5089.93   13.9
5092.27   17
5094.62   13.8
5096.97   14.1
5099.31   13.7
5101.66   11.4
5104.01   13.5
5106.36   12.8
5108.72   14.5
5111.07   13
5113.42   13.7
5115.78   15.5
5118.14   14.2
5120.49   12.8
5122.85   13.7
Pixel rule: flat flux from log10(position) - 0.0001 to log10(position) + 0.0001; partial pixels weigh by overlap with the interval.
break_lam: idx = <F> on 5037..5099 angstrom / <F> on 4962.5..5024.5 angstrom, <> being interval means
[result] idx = 0.94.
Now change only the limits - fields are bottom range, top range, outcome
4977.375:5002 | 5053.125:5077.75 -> 0.94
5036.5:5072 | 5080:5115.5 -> 0.95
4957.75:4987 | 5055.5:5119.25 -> 0.88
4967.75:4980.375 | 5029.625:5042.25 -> 0.84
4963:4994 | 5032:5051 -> 0.90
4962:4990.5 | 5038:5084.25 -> 0.88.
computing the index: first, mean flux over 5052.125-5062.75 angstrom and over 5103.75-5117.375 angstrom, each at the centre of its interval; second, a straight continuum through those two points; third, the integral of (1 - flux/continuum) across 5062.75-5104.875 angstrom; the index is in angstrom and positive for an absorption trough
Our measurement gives 1.43 angstrom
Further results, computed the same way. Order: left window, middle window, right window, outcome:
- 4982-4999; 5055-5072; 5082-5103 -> -0.43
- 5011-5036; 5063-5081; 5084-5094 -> 0.67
